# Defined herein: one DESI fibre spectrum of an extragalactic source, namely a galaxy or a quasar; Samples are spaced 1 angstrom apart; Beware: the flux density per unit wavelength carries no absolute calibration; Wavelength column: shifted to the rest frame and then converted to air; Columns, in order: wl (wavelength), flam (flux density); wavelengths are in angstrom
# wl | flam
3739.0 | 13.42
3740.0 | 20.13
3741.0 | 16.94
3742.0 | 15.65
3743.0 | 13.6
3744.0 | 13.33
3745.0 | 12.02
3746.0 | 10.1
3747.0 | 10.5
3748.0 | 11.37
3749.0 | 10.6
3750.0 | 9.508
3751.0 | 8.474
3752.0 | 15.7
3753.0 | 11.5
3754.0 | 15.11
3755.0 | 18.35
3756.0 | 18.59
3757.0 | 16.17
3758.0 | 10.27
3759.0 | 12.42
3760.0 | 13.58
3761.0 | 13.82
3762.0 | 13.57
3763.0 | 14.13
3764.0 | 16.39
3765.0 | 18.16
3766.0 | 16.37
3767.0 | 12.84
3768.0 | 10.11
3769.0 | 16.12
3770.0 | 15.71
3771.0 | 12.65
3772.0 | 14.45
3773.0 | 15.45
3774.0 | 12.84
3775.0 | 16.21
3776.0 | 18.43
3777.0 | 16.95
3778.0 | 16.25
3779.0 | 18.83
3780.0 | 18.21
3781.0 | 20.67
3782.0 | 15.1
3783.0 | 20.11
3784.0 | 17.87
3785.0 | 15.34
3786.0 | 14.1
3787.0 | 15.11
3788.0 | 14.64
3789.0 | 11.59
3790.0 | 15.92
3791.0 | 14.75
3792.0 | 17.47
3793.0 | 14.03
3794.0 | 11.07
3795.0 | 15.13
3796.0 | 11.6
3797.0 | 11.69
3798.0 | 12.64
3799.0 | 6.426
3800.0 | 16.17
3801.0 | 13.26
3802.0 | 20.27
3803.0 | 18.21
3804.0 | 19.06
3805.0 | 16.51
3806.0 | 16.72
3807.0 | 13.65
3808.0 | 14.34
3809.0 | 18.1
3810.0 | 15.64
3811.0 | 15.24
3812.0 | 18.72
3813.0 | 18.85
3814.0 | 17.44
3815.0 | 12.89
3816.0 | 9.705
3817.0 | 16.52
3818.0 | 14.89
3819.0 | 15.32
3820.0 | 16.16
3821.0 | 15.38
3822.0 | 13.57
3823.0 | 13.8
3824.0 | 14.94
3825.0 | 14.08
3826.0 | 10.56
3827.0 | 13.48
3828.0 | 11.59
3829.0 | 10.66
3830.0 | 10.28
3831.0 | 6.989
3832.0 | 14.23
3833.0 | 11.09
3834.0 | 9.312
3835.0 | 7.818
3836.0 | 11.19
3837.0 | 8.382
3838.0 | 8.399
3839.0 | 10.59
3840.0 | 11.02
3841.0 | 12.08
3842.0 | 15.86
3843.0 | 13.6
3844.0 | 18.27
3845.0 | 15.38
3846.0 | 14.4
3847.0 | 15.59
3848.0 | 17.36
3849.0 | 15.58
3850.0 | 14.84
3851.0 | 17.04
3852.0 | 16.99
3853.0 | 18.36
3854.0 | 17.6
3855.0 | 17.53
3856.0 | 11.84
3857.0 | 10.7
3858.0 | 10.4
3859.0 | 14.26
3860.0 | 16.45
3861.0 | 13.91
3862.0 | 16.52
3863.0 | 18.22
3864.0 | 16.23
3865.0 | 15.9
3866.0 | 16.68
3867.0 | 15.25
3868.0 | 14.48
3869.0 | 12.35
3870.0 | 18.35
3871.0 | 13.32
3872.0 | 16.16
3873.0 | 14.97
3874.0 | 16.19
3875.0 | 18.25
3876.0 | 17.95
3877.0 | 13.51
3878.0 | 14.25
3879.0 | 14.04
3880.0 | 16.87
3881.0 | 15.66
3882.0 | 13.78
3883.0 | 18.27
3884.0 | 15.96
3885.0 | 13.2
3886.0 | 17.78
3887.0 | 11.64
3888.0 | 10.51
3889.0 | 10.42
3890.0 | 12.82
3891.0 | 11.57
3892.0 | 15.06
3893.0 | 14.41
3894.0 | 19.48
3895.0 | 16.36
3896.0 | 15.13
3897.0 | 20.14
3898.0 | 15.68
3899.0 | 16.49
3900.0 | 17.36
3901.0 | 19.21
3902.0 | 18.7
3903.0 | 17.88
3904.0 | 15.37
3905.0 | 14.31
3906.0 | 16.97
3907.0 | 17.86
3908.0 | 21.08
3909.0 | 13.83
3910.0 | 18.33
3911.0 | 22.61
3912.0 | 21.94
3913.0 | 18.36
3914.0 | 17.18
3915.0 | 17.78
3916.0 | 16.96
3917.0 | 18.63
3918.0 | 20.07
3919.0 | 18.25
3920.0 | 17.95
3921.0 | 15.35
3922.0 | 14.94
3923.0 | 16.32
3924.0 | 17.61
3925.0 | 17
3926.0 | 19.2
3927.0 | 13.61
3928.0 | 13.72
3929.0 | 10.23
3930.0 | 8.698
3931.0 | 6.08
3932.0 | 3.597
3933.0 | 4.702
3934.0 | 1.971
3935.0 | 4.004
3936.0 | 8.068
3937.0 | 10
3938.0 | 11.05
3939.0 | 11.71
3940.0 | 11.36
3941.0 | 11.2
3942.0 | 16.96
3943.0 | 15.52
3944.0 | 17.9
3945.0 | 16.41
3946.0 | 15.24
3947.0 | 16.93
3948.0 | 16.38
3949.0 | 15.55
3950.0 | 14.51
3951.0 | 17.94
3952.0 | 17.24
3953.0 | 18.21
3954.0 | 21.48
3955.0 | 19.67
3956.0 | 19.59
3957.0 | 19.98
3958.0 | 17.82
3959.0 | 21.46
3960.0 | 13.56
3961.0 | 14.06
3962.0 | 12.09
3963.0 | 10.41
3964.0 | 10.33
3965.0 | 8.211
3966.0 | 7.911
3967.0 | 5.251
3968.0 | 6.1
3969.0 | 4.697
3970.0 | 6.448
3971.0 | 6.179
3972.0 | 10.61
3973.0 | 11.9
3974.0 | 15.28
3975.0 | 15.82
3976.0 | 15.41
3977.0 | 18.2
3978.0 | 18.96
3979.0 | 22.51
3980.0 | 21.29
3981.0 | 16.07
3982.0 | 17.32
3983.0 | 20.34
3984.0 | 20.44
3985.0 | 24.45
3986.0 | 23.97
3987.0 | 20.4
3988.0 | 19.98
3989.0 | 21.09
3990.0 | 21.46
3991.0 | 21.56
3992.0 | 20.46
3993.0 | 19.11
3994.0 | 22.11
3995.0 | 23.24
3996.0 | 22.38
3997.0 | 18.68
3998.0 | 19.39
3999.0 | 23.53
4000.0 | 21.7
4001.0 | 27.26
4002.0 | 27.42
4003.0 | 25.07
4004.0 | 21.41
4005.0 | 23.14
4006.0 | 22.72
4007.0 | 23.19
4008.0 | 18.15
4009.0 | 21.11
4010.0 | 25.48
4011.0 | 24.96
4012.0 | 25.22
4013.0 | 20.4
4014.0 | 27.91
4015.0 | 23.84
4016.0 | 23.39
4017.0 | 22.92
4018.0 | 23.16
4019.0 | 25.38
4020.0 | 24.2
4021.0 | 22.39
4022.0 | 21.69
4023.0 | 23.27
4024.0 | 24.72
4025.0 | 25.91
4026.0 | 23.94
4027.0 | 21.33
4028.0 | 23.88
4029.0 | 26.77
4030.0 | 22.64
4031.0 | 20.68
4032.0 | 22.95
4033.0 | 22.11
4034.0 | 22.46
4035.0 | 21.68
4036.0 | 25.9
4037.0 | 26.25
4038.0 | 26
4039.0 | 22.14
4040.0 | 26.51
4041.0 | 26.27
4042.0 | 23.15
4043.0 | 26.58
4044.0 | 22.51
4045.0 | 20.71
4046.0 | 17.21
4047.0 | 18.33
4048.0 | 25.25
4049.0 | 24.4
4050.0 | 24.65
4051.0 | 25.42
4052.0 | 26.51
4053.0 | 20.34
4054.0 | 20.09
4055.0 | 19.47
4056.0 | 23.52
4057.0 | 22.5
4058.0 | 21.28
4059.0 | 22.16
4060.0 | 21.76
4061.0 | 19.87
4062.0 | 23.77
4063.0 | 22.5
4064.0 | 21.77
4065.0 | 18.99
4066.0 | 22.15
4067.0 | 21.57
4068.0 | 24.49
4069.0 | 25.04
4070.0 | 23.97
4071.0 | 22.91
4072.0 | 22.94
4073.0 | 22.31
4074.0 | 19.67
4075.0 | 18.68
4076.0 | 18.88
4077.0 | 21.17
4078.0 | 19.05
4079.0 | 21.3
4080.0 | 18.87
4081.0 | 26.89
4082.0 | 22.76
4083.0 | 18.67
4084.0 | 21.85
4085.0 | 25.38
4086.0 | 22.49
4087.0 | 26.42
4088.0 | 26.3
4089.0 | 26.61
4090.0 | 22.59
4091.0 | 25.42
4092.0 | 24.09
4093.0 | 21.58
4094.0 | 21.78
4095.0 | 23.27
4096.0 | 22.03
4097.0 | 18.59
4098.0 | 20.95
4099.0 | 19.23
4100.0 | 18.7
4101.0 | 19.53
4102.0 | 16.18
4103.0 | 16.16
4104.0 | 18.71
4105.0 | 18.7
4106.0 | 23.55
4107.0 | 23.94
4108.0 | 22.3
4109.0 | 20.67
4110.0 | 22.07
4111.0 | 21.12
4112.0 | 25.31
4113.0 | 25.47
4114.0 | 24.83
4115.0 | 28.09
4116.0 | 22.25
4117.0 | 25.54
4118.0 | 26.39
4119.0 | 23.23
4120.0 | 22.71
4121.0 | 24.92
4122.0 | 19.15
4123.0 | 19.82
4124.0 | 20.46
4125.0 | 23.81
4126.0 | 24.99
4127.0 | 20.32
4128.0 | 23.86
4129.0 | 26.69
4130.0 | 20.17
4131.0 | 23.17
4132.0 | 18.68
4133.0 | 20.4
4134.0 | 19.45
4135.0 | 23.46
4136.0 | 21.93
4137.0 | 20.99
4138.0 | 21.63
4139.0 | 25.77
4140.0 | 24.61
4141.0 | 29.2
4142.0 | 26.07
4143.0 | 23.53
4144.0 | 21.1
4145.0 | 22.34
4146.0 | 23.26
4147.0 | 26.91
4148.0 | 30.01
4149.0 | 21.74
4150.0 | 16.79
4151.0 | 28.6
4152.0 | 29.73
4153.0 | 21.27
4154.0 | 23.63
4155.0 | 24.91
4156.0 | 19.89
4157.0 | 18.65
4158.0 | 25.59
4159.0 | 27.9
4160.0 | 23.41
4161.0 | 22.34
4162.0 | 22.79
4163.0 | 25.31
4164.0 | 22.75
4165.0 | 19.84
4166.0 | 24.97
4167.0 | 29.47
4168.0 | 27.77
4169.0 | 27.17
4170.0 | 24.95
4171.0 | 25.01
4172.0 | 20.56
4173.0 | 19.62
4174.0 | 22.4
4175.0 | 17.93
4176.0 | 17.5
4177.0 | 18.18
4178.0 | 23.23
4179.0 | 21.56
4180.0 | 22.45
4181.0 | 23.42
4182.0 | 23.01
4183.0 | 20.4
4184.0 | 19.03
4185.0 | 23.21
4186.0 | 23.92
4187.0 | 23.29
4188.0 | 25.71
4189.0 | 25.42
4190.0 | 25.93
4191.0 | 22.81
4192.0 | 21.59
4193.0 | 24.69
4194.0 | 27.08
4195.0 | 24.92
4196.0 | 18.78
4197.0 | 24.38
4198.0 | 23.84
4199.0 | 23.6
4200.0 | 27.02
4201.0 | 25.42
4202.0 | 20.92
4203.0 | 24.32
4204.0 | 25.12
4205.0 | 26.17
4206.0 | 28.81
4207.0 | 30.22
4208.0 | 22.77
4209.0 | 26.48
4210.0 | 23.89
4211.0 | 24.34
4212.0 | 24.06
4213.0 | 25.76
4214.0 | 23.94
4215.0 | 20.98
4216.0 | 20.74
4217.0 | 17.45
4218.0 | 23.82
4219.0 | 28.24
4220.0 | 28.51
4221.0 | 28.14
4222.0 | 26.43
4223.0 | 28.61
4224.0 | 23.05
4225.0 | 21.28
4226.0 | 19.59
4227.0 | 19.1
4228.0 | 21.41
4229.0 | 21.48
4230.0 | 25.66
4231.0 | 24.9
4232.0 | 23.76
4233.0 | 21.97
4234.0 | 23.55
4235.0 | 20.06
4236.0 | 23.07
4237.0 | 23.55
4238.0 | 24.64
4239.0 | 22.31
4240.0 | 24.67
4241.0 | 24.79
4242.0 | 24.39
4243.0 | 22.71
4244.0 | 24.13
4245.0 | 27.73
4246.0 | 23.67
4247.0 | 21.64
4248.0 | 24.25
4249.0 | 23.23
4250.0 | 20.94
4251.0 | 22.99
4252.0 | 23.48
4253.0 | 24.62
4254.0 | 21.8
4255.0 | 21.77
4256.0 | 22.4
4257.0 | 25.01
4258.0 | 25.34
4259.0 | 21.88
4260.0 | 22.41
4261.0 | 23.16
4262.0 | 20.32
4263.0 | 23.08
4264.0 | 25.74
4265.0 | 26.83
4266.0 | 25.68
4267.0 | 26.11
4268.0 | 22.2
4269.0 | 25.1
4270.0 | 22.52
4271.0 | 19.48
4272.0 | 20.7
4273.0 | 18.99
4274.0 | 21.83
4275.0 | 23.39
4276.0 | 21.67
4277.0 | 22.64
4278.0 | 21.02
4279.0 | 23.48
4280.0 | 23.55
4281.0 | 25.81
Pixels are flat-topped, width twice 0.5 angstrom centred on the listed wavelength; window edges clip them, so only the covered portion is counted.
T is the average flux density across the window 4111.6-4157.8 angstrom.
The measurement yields 23.4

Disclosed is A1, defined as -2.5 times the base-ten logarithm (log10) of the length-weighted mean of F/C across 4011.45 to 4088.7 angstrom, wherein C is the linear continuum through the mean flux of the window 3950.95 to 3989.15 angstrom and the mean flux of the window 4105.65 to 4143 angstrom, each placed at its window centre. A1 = -0.177 mag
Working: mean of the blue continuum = 15.6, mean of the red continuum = 23.2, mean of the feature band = 22.9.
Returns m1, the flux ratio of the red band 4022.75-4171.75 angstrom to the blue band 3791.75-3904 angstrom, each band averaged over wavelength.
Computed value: 1.56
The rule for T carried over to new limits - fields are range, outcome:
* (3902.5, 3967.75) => 14.7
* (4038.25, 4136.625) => 22.3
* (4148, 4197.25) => 23.2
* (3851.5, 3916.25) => 16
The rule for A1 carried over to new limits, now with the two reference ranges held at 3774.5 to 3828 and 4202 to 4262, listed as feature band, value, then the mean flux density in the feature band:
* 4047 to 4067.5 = -0.10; 22.3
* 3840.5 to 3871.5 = 0.07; 15.3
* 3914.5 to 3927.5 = 0.03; 17.2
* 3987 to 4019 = -0.17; 22.6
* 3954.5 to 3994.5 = 0.17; 16.1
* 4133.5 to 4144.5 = -0.07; 23.4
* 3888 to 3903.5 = 0.09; 15.9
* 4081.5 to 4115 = -0.05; 22.1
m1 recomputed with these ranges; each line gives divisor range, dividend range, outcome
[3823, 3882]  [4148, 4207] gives 1.67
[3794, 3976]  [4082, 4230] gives 1.61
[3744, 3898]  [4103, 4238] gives 1.61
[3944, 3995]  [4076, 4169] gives 1.40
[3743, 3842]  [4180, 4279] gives 1.68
